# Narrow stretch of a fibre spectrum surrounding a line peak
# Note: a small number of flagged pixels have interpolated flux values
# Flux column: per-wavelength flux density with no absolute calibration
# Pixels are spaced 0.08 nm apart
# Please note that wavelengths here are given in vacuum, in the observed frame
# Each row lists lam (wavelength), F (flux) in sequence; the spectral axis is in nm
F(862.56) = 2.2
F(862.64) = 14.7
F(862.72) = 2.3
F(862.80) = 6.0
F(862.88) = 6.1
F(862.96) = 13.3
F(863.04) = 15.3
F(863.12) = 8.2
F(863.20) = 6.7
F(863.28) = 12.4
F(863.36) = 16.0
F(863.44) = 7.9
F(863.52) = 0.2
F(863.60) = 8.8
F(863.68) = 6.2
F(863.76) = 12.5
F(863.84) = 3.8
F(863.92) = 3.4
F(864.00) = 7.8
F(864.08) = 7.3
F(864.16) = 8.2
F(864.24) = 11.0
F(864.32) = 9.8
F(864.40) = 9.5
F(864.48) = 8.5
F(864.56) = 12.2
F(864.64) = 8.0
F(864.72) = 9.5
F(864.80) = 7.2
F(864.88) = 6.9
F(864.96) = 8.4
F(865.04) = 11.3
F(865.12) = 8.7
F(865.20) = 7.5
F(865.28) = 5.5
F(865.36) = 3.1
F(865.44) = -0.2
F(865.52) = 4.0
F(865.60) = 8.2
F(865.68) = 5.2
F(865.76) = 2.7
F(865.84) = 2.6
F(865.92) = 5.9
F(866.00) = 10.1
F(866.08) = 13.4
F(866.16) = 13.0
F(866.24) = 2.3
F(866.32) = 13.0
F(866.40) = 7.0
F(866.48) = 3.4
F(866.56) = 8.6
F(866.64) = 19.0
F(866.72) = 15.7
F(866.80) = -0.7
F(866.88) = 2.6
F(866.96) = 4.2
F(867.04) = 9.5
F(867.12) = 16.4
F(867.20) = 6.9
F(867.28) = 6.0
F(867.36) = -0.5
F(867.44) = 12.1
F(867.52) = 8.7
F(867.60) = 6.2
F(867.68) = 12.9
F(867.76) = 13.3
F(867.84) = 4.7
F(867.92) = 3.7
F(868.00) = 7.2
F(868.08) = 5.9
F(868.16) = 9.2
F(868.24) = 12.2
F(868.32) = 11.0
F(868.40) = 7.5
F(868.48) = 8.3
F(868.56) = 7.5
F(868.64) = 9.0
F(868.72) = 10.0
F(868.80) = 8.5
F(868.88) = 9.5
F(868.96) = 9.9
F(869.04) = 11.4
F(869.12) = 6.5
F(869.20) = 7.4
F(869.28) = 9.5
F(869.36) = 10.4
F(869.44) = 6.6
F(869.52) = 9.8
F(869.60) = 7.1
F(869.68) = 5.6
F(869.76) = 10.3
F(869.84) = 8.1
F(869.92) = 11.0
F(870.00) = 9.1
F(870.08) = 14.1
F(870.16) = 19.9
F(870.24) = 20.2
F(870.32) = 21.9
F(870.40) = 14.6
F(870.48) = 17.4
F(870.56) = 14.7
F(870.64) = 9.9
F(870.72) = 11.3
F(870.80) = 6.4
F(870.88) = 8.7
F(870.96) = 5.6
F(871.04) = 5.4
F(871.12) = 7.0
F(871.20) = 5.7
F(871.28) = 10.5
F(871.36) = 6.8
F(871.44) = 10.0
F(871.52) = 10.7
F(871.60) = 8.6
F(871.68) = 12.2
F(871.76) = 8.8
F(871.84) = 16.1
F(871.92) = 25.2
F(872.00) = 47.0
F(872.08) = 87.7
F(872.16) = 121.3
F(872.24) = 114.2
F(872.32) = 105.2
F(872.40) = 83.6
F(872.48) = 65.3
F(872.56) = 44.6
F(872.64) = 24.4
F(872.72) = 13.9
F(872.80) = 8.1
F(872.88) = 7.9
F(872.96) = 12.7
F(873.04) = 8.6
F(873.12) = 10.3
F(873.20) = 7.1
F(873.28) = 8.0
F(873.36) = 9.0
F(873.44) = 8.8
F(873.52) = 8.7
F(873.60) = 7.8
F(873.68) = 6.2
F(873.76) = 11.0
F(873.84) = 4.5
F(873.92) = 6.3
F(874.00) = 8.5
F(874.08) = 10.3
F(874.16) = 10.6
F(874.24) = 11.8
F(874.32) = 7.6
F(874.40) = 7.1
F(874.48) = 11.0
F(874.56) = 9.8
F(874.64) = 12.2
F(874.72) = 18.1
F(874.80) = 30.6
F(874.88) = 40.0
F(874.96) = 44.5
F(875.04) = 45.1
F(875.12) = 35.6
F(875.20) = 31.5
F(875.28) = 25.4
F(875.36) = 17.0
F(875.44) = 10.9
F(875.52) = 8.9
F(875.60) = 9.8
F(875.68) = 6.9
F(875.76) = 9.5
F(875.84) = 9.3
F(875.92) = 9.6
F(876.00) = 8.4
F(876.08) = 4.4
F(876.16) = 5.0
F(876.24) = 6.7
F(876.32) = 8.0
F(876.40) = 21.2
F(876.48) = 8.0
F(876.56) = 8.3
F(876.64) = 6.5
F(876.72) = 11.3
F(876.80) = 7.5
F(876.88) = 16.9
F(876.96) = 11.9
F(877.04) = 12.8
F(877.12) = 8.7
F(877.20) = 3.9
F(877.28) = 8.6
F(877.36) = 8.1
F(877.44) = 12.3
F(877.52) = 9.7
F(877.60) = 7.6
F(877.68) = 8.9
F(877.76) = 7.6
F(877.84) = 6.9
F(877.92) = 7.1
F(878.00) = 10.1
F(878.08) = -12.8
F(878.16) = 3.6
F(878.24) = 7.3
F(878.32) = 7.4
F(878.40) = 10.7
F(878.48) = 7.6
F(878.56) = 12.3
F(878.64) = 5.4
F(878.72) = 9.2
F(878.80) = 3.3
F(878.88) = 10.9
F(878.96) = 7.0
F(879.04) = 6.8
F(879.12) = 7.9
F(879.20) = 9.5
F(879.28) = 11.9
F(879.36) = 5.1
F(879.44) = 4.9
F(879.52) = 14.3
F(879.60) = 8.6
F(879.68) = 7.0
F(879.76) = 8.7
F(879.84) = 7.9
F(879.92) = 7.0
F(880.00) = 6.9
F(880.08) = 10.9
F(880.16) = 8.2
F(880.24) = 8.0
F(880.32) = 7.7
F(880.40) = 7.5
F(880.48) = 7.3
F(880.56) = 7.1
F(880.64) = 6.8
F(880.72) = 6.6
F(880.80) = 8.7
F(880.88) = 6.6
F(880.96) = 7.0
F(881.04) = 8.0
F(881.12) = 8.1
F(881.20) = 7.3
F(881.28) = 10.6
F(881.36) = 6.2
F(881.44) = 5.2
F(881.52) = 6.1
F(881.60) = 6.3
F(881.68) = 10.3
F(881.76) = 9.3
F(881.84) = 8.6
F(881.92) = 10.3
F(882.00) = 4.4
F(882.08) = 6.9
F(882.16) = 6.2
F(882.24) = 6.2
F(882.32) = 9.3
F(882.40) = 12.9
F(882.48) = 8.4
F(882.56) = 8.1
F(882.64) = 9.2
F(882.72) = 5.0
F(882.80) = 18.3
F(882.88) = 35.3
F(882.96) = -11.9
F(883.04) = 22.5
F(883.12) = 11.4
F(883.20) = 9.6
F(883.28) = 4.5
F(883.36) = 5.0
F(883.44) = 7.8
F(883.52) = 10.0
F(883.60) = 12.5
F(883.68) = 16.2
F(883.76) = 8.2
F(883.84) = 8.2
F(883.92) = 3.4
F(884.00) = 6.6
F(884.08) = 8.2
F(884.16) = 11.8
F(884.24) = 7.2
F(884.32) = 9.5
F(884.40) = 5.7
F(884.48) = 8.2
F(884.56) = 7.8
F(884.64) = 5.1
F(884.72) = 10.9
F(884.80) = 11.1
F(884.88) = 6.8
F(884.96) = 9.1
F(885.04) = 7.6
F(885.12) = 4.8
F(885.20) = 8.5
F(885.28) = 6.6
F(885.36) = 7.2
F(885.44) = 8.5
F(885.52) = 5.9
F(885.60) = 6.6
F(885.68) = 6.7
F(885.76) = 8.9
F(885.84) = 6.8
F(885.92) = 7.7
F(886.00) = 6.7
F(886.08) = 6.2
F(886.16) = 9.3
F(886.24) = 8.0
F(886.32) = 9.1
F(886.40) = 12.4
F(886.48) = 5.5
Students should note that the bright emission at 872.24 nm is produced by Halpha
